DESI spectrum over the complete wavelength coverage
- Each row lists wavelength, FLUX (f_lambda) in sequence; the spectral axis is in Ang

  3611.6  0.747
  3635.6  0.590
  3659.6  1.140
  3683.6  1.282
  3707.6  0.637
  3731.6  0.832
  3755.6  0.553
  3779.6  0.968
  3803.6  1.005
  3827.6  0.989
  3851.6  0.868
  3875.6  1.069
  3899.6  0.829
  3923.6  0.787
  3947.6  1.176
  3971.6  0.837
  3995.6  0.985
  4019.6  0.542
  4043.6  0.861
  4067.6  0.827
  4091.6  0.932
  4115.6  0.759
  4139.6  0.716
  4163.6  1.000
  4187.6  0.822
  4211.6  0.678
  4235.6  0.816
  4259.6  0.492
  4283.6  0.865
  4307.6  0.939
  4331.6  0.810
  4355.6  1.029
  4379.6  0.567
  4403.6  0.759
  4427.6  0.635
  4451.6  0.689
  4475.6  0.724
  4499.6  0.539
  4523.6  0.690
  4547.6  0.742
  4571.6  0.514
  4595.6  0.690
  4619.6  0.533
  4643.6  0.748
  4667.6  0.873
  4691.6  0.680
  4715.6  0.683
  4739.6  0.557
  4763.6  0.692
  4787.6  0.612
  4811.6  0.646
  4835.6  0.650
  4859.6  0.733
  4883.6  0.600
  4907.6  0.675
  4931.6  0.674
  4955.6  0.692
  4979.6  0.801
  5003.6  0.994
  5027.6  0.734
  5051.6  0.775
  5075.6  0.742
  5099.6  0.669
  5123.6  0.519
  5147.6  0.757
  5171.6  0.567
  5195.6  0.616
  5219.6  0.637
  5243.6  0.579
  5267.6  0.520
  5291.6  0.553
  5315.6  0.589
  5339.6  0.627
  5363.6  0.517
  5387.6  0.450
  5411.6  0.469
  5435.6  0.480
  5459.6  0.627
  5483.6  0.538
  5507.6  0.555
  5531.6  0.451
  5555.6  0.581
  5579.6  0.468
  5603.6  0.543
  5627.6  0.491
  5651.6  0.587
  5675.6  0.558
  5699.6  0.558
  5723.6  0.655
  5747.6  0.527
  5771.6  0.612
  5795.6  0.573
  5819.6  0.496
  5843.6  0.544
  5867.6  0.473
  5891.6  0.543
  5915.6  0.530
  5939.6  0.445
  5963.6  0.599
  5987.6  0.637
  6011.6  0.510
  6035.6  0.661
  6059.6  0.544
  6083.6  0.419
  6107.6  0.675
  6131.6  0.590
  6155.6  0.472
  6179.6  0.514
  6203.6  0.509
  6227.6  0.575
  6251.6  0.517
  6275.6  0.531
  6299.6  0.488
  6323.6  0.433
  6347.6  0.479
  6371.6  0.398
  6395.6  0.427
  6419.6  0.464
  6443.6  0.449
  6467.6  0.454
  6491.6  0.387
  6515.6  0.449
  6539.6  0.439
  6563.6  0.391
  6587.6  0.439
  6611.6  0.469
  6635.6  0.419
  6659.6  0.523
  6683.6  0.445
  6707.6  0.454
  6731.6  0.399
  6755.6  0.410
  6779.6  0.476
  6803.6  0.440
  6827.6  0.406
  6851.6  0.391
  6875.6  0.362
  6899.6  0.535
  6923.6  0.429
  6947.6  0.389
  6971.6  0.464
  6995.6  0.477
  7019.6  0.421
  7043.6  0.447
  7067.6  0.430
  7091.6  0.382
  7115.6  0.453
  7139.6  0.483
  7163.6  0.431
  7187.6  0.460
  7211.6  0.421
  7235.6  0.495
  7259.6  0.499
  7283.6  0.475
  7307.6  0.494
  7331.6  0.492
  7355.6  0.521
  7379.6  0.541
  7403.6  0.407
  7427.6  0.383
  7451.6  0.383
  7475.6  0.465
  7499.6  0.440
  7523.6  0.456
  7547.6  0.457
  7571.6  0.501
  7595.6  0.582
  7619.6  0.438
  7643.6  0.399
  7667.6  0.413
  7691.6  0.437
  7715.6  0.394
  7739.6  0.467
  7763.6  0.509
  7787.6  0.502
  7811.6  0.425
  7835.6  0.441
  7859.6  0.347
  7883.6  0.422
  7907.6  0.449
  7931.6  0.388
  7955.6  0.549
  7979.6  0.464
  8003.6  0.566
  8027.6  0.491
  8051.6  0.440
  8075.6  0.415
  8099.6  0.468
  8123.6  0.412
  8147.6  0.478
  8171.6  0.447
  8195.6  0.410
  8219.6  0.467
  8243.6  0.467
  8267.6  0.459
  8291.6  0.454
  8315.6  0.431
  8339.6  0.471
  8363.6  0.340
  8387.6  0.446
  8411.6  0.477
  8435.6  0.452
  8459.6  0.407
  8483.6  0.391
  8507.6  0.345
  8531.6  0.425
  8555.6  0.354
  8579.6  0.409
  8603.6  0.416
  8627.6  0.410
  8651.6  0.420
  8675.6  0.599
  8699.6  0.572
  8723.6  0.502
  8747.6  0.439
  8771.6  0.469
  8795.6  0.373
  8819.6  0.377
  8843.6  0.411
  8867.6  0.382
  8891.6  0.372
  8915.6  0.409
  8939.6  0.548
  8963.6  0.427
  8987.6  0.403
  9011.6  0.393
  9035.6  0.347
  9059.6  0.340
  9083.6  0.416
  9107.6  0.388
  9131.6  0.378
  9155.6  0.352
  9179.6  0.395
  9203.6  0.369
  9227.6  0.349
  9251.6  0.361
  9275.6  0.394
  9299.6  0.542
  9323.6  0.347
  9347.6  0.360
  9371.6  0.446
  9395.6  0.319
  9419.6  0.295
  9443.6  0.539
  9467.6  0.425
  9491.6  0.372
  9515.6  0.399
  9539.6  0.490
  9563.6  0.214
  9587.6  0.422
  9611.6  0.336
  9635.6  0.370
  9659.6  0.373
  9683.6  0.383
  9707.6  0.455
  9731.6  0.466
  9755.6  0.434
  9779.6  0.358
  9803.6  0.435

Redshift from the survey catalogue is 0.79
